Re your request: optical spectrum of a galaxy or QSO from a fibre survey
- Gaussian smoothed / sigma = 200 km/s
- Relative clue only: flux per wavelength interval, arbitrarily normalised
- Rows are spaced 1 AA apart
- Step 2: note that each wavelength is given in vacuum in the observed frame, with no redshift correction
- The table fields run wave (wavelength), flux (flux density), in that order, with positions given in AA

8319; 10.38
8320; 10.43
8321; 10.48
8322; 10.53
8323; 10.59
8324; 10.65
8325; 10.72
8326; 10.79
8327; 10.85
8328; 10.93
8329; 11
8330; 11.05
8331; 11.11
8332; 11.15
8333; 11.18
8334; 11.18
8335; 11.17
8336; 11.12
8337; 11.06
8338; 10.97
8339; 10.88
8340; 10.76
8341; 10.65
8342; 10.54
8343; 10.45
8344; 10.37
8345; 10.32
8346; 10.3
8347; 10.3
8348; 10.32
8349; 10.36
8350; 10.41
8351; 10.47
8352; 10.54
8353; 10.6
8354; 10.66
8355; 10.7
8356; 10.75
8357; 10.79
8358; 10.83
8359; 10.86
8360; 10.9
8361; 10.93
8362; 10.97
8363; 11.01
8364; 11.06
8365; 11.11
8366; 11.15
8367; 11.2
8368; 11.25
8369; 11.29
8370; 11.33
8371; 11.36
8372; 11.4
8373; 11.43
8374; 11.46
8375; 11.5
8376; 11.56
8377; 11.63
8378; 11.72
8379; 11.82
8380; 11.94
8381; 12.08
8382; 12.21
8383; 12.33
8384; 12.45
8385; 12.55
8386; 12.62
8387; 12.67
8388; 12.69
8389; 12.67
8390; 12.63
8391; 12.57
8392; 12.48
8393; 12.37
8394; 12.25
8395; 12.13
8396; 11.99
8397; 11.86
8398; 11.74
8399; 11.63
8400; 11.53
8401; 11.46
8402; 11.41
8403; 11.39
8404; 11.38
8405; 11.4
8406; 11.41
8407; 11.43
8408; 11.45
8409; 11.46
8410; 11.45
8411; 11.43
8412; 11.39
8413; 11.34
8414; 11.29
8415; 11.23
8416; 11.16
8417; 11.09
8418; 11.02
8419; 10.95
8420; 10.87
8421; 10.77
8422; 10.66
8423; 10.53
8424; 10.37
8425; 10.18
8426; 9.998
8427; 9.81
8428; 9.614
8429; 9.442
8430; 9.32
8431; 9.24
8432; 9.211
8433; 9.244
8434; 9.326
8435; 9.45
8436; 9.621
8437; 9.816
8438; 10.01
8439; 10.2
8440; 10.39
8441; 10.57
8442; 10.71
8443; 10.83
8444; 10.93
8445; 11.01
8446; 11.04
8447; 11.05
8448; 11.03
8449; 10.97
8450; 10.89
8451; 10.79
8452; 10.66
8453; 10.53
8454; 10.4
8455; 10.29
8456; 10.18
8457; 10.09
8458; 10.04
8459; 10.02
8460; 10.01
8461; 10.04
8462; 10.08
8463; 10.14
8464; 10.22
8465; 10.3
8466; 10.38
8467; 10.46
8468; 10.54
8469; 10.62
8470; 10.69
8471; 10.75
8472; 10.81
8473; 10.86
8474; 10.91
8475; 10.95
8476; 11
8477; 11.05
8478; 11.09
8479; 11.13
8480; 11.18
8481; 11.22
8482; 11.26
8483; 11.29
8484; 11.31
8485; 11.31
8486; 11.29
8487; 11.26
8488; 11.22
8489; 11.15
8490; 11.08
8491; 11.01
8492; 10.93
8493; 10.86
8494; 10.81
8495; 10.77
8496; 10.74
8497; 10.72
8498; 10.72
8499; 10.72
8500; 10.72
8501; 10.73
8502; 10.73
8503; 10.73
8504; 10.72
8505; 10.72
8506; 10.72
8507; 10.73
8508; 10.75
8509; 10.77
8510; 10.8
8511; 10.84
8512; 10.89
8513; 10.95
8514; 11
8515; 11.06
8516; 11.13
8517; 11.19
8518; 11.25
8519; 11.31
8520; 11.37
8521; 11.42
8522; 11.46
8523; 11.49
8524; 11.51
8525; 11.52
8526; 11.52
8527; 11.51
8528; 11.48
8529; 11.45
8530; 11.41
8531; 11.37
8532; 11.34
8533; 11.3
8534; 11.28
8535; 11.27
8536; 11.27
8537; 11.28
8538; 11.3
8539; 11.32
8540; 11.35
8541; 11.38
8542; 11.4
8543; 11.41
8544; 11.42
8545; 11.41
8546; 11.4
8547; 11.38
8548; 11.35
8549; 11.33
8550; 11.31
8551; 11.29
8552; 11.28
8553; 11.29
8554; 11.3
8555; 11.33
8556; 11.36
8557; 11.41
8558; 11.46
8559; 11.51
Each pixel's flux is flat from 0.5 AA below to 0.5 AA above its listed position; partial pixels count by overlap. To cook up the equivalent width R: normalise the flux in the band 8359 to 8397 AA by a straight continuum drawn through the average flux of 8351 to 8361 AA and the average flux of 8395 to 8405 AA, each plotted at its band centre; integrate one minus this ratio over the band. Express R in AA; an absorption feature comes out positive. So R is -2.1 AA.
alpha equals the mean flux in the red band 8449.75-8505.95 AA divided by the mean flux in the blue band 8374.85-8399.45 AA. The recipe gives 0.88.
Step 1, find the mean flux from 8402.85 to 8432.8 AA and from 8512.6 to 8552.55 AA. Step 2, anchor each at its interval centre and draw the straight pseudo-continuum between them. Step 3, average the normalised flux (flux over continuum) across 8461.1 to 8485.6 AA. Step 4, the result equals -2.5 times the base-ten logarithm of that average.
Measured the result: 0.02 mag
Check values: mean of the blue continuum 10.7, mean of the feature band 10.8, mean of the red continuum 11.3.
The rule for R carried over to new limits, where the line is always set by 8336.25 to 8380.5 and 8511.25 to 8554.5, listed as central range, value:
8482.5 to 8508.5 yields 0.76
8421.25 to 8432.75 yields 1.28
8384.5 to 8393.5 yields -1.28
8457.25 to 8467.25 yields 0.91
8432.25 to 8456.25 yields 1.58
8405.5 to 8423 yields -0.17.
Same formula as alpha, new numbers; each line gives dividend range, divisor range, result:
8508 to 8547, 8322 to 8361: 1.05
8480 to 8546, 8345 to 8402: 0.97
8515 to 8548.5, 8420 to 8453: 1.11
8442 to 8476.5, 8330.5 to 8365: 0.98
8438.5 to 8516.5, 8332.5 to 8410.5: 0.95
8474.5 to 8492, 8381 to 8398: 0.90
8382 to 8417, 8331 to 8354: 1.11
